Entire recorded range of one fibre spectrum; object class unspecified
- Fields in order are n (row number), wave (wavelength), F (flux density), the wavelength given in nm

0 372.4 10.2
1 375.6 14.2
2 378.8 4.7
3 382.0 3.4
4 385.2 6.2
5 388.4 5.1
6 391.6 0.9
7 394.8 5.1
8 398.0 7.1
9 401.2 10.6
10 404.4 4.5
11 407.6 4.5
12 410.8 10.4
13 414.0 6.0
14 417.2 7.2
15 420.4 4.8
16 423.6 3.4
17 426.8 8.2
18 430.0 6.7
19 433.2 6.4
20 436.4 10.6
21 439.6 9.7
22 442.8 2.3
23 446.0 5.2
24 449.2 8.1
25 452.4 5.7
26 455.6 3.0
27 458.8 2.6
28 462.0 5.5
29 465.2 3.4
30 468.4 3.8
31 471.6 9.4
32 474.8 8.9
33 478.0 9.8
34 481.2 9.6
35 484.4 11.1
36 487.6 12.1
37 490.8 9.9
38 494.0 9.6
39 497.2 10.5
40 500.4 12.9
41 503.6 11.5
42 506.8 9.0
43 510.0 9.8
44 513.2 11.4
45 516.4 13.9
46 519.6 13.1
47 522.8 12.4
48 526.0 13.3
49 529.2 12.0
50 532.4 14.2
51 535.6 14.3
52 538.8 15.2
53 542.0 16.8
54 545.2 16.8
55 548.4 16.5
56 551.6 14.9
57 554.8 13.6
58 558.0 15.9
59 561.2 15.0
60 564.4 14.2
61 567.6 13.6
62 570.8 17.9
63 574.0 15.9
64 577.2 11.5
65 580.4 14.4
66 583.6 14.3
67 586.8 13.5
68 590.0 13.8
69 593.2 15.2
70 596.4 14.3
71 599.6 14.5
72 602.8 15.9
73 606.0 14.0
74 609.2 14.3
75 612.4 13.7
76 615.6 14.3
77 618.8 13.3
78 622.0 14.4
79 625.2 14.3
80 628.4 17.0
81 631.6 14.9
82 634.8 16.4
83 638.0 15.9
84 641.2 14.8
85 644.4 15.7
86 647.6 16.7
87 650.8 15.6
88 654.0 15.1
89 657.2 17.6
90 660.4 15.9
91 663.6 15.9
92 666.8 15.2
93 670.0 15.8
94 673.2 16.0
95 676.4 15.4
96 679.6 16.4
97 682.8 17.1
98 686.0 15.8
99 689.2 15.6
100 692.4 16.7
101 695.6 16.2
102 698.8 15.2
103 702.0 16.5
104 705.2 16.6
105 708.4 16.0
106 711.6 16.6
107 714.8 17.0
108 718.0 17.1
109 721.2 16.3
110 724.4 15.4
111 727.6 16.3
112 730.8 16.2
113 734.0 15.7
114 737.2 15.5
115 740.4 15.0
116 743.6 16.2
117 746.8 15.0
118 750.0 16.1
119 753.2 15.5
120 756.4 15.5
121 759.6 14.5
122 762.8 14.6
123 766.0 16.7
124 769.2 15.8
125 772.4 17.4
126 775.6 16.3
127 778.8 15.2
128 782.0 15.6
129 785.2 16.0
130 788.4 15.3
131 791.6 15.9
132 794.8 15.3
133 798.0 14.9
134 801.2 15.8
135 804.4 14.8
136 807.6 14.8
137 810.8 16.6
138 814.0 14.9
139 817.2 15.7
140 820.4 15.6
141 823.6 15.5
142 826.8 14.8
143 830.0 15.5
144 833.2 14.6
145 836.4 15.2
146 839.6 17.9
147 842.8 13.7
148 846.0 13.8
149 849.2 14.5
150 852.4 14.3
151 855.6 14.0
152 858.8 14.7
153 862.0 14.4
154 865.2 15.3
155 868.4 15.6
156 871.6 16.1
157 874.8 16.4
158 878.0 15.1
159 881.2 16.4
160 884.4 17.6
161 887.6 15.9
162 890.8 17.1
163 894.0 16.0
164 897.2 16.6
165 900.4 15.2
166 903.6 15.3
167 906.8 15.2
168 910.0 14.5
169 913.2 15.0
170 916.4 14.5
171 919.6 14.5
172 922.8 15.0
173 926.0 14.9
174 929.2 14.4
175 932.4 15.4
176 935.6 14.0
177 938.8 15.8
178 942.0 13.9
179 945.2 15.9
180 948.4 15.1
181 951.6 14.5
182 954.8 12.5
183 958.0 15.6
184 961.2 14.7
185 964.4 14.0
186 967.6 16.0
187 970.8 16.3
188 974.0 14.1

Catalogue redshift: 0.18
